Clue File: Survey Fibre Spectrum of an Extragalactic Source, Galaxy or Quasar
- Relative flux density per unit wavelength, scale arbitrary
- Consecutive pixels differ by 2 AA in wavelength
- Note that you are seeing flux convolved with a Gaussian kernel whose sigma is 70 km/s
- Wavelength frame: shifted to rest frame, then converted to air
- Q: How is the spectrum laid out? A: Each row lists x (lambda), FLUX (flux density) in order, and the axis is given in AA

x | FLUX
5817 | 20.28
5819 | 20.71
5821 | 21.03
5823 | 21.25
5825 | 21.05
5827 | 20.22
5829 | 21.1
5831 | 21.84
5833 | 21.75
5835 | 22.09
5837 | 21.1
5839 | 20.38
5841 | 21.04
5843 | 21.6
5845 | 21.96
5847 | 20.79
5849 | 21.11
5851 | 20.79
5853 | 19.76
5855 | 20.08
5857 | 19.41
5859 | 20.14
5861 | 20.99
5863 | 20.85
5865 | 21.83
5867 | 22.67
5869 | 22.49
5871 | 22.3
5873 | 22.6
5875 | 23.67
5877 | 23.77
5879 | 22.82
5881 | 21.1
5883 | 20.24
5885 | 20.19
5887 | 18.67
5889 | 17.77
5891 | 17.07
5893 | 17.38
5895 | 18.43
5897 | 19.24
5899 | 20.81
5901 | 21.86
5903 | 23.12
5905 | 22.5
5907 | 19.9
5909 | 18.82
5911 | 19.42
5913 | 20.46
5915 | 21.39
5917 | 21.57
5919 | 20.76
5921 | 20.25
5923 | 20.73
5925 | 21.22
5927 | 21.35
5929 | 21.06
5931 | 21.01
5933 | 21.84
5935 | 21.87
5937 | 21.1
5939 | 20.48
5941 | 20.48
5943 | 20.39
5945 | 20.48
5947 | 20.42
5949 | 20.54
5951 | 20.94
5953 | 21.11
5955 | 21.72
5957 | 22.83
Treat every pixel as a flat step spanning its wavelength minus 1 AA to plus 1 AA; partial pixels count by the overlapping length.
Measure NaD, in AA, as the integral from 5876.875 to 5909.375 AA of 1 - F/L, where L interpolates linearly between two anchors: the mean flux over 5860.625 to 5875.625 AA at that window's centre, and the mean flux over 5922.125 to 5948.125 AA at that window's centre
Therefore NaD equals 2.4 AA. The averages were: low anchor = 22.2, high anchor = 21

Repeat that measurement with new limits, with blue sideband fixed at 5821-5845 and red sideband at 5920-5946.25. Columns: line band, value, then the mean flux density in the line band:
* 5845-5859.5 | 0.53 AA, 20.4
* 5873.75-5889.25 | -0.08 AA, 21.2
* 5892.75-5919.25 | 0.68 AA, 20.5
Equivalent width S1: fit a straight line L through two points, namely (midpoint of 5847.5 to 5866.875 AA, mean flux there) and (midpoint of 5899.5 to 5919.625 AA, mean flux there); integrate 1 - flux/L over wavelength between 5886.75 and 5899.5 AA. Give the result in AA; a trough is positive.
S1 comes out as 1.5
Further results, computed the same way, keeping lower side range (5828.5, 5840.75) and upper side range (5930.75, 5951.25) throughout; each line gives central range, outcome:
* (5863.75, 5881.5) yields -1.2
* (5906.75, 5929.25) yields 0.4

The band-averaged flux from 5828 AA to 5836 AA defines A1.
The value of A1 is 21.7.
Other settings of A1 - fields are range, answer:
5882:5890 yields 19.2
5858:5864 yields 20.7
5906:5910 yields 19.4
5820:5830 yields 20.9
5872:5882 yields 22.8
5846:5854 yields 20.6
